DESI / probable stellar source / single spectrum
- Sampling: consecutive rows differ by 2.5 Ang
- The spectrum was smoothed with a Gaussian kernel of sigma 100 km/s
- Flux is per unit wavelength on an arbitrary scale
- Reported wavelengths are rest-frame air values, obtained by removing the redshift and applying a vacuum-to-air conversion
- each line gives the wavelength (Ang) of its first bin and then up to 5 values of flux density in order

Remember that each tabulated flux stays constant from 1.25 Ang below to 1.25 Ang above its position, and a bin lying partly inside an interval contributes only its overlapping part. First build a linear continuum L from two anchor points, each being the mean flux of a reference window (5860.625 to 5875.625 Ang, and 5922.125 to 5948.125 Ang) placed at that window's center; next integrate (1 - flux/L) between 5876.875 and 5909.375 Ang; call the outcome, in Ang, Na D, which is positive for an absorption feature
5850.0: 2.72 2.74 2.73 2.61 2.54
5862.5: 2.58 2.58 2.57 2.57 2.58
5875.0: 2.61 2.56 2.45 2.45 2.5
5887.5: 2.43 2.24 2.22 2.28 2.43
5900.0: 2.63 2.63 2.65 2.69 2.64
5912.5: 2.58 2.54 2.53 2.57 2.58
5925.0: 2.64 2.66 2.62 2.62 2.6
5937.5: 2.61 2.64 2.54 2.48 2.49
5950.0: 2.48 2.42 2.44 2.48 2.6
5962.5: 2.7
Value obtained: 1.4 Ang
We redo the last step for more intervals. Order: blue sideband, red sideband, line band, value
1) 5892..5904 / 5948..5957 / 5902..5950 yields -2.68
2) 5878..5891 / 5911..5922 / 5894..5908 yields -0.30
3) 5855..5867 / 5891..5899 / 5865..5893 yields -0.39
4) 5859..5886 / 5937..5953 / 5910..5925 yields -0.25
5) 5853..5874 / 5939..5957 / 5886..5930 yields 0.28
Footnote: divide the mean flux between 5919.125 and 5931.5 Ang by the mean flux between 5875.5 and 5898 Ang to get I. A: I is 1.1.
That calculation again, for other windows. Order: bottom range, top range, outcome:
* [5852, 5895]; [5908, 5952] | 1.02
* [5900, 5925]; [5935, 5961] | 0.97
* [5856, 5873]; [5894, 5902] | 0.96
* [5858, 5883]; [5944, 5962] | 0.98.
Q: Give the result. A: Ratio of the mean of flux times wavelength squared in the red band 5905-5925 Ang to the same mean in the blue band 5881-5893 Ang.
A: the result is 1.10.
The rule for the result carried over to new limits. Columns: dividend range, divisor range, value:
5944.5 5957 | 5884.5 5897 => 1.08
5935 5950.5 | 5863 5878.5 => 1.01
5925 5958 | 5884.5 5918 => 1.03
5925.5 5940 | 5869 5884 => 1.06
